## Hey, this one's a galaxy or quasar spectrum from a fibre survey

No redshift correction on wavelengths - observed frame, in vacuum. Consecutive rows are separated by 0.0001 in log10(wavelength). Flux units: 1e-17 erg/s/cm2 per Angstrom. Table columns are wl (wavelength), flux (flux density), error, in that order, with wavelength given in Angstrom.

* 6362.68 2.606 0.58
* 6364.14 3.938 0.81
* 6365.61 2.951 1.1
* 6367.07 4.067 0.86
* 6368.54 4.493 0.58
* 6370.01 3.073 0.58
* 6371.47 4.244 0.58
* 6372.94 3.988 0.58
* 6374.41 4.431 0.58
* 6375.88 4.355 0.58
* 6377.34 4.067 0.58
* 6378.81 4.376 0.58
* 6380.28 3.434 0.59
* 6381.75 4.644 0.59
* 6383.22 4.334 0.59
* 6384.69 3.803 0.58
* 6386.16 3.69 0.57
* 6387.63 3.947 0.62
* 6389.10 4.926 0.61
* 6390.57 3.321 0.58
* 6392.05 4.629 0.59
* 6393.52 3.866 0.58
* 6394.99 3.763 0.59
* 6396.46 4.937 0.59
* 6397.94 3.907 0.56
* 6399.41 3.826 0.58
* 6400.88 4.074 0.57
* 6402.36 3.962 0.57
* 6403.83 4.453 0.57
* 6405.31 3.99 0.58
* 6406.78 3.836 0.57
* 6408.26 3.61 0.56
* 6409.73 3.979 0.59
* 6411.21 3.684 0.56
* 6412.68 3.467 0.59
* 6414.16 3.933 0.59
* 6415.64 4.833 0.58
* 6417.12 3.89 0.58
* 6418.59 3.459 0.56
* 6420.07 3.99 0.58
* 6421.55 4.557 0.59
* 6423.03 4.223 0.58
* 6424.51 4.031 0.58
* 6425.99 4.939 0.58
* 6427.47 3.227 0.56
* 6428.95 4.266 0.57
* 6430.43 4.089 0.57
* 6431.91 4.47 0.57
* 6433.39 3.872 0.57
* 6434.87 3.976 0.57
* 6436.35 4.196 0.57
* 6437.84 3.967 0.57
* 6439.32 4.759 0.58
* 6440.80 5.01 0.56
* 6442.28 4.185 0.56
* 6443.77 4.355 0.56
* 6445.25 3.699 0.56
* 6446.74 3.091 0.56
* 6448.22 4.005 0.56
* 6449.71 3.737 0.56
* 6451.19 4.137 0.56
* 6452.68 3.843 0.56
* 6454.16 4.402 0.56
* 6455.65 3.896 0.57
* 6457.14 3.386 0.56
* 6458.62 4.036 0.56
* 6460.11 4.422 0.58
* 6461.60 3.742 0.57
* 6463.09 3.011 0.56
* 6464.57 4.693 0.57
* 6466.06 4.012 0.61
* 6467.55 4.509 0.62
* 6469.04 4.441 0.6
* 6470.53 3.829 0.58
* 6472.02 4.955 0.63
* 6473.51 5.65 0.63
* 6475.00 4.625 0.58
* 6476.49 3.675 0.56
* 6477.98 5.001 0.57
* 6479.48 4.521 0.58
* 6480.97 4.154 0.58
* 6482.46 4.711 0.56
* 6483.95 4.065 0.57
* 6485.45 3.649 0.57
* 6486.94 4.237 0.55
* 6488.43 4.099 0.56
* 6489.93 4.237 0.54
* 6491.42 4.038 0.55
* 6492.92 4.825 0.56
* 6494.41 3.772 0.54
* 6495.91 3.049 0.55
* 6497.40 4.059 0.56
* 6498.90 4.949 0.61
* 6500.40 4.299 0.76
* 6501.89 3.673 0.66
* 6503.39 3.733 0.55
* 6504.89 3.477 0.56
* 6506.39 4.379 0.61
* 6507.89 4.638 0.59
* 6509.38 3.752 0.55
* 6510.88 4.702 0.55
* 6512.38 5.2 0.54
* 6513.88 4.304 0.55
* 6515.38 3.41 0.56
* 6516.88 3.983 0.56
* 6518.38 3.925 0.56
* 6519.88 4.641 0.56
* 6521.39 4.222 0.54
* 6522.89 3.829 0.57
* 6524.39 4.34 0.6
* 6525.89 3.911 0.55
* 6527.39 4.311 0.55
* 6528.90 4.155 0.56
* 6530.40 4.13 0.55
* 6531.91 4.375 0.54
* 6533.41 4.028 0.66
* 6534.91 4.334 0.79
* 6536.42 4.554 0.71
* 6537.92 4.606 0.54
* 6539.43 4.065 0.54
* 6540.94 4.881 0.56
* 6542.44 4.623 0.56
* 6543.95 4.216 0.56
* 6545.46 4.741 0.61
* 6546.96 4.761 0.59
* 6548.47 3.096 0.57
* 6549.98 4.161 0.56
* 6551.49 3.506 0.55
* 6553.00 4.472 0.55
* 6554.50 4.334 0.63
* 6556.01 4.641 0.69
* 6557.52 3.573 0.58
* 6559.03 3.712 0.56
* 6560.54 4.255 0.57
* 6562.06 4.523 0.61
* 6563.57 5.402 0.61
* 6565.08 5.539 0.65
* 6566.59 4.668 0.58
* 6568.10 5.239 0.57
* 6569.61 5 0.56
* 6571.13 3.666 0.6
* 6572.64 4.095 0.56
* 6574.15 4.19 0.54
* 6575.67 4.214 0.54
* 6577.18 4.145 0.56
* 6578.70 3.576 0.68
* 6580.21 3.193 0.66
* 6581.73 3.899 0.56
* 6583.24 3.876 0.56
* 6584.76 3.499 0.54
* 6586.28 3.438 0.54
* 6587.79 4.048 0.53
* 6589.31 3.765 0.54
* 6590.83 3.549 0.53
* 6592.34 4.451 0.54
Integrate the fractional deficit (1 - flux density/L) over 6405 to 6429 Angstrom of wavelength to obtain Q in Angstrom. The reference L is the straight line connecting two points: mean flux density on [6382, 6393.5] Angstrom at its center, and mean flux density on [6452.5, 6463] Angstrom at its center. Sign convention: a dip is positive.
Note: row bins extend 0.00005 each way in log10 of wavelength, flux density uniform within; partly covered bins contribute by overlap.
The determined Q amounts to 0.2 Angstrom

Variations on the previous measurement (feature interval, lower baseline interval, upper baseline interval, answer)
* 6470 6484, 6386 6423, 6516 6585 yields -1.4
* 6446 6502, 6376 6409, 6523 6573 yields 1.0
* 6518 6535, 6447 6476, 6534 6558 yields 0.3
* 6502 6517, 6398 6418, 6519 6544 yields 0.4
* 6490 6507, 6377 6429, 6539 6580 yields 0.8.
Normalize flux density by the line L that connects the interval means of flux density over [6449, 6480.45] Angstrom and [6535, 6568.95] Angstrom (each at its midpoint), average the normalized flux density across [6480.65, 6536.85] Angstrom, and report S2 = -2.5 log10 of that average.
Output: 0.04 mag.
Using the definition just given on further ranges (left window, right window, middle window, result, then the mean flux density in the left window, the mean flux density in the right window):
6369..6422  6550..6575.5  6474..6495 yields -0.01 mag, 4.03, 4.41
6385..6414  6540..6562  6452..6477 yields -0.03 mag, 3.99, 4.22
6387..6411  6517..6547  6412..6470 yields 0.02 mag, 4.06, 4.32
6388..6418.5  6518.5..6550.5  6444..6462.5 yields 0.07 mag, 4.03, 4.28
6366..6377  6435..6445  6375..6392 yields 0.00 mag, 4.06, 4.35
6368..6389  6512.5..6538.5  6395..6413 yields 0.03 mag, 4.09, 4.2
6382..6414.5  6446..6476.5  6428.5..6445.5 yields -0.05 mag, 4.01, 4.11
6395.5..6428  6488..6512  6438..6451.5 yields -0.01 mag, 4.04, 4.12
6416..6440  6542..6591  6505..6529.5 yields -0.01 mag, 4.13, 4.17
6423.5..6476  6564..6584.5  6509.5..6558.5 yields -0.01 mag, 4.15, 4.25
